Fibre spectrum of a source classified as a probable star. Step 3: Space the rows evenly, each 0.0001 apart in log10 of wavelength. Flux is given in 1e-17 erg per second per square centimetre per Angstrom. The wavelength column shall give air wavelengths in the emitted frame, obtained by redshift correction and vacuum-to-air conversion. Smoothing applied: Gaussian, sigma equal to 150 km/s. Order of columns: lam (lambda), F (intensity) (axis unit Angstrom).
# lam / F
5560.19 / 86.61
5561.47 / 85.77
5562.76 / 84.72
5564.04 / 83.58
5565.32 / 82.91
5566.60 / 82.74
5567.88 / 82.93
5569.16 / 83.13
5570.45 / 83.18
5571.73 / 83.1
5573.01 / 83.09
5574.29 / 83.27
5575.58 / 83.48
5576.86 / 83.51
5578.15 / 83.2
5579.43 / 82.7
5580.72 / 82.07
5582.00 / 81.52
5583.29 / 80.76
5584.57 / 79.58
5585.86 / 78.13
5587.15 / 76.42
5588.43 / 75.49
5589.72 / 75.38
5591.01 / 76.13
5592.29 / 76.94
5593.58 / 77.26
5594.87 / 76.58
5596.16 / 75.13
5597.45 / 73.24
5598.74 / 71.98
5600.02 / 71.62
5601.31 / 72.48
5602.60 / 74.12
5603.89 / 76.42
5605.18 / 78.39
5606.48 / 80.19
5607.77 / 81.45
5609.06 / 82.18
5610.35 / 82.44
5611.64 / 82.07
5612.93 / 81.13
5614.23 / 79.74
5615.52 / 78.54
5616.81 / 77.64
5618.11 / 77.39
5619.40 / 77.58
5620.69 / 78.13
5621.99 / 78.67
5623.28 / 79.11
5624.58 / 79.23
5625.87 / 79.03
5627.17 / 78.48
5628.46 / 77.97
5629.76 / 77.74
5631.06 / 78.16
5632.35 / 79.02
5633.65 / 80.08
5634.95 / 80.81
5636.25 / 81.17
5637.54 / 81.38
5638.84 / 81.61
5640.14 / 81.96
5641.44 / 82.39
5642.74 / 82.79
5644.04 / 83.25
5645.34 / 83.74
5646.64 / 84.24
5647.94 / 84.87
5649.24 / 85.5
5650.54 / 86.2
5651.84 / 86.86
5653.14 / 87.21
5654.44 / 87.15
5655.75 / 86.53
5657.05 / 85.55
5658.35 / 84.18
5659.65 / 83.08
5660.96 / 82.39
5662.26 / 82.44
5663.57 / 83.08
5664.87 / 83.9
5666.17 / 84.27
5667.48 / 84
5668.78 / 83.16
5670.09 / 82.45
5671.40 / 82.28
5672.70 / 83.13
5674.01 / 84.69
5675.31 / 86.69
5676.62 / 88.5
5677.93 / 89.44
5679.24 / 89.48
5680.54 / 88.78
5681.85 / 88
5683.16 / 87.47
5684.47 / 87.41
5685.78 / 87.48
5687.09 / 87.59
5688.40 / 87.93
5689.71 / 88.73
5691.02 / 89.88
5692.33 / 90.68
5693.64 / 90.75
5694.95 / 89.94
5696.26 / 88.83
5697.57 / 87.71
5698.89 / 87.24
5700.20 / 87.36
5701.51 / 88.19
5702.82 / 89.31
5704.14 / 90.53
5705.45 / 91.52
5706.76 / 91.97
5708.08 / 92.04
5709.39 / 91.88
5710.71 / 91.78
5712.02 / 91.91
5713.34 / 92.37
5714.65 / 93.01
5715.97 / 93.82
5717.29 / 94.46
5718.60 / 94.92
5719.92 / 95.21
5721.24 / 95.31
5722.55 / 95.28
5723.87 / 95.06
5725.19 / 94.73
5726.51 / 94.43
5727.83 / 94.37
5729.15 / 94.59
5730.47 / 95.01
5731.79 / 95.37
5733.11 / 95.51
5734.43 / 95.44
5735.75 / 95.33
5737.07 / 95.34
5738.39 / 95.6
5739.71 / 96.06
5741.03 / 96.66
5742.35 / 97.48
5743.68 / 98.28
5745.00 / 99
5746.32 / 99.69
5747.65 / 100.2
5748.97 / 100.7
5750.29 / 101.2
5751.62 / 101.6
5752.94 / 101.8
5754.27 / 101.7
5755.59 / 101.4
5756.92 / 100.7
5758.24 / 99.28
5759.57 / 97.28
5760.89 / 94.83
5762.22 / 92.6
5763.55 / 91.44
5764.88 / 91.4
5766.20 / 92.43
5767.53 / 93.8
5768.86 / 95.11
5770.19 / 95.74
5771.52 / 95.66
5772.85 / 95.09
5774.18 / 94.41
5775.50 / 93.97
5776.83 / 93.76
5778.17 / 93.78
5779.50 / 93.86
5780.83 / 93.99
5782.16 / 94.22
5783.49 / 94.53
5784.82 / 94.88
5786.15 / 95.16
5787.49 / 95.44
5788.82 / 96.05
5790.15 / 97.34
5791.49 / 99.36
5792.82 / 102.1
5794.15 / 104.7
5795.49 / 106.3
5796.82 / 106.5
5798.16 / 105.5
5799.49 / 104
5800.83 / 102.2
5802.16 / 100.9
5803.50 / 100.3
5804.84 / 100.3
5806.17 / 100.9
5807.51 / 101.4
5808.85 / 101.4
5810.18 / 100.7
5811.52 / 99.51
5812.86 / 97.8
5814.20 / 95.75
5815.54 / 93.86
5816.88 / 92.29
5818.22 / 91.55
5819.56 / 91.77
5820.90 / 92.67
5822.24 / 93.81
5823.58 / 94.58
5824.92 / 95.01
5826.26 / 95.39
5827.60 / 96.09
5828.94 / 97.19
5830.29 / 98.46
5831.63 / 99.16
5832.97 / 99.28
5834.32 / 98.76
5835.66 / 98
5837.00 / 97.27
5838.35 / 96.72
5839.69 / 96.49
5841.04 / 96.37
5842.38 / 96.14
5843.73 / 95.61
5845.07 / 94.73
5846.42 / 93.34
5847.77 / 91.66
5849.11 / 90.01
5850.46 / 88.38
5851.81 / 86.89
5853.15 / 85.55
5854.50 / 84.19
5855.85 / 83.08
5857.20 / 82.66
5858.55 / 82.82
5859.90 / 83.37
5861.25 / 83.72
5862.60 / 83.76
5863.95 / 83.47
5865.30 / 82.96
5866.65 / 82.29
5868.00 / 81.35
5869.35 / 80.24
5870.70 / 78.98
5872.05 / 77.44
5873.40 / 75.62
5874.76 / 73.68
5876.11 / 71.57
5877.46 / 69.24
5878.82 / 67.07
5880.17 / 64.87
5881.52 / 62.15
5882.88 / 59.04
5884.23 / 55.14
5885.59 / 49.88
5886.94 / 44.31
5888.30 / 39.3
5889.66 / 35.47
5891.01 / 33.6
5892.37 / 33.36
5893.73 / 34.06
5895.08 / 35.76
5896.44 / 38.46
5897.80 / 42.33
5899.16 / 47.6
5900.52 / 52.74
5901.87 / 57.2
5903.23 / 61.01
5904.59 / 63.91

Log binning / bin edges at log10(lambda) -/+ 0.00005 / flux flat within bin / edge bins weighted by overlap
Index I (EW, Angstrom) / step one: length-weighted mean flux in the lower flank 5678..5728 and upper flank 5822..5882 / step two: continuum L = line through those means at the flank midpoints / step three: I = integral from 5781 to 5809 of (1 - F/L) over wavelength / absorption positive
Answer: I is -3.7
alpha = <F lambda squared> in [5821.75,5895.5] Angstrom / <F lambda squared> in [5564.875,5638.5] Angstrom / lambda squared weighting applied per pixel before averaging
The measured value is 1.09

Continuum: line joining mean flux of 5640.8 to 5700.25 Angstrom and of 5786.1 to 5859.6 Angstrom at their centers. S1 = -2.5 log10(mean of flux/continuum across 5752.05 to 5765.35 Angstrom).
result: -0.06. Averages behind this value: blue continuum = 86.1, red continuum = 96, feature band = 97.4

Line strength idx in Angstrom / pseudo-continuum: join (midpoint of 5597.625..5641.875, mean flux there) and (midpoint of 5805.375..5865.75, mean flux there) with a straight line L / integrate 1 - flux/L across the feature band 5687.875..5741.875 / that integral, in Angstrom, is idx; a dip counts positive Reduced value -4.8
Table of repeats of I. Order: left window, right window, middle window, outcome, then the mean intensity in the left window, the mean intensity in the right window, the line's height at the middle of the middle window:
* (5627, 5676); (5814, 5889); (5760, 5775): -1.8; 83.1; 84.1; 83.6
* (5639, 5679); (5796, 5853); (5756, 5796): -1.2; 84.5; 96.8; 93.2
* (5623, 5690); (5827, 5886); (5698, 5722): -2.2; 83.9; 84.1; 83.9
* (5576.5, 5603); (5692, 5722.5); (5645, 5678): 0.4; 77.3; 91.4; 85.9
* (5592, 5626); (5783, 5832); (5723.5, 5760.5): -2.5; 77.7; 98.2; 91.5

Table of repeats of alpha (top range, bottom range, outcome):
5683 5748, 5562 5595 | 1.20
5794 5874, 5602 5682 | 1.21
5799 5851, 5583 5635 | 1.34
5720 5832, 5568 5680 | 1.26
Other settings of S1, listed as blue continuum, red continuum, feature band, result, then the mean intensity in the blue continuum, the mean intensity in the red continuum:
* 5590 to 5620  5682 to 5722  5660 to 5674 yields 0.03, 77.4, 90.6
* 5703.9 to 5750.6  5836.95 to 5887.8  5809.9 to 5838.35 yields -0.14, 95.2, 79.9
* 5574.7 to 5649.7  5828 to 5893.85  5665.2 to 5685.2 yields -0.09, 79.3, 78.3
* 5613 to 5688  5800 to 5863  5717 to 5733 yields -0.09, 83.1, 94.1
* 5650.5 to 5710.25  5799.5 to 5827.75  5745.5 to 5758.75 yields -0.09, 87.2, 97.2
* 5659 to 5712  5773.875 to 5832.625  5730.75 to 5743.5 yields -0.05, 87.5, 97.6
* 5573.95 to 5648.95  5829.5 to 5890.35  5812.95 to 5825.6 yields -0.17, 79.3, 80.4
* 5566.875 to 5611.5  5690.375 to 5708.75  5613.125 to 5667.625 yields 0.03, 79.1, 89.7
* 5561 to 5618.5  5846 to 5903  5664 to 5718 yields -0.18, 79.6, 67.1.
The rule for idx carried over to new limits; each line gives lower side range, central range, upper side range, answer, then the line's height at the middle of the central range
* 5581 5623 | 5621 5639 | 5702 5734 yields 0.5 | 81.5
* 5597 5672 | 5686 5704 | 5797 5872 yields -0.9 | 84.6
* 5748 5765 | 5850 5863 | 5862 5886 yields -1.4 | 76.2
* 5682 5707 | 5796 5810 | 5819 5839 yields -1.1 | 94.9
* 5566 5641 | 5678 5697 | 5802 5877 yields -1.2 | 83.5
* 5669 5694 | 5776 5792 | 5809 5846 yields -0.3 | 93.5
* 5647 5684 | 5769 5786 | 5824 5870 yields -1.1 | 88.6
